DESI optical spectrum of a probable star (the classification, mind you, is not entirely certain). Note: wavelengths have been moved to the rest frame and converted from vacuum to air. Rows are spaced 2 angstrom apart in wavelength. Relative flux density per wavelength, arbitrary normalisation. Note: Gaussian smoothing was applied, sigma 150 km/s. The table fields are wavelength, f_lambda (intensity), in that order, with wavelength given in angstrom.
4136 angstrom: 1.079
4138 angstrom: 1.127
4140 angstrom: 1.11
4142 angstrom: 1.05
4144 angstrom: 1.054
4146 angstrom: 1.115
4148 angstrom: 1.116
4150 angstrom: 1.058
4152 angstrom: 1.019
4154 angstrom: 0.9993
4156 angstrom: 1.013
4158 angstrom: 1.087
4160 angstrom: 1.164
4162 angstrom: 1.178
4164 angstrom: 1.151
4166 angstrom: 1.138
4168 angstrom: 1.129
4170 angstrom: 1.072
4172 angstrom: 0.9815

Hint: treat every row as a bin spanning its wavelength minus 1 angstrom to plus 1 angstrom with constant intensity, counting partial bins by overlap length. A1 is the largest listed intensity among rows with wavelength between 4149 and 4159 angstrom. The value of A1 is 1.087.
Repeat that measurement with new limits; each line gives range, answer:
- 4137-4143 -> 1.127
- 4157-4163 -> 1.178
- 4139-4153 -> 1.116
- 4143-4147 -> 1.115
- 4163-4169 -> 1.151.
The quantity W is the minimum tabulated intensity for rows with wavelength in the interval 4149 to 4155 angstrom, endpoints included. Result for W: 0.9993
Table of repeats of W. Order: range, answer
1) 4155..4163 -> 1.013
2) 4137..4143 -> 1.05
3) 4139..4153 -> 1.019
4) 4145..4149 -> 1.115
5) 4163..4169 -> 1.129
